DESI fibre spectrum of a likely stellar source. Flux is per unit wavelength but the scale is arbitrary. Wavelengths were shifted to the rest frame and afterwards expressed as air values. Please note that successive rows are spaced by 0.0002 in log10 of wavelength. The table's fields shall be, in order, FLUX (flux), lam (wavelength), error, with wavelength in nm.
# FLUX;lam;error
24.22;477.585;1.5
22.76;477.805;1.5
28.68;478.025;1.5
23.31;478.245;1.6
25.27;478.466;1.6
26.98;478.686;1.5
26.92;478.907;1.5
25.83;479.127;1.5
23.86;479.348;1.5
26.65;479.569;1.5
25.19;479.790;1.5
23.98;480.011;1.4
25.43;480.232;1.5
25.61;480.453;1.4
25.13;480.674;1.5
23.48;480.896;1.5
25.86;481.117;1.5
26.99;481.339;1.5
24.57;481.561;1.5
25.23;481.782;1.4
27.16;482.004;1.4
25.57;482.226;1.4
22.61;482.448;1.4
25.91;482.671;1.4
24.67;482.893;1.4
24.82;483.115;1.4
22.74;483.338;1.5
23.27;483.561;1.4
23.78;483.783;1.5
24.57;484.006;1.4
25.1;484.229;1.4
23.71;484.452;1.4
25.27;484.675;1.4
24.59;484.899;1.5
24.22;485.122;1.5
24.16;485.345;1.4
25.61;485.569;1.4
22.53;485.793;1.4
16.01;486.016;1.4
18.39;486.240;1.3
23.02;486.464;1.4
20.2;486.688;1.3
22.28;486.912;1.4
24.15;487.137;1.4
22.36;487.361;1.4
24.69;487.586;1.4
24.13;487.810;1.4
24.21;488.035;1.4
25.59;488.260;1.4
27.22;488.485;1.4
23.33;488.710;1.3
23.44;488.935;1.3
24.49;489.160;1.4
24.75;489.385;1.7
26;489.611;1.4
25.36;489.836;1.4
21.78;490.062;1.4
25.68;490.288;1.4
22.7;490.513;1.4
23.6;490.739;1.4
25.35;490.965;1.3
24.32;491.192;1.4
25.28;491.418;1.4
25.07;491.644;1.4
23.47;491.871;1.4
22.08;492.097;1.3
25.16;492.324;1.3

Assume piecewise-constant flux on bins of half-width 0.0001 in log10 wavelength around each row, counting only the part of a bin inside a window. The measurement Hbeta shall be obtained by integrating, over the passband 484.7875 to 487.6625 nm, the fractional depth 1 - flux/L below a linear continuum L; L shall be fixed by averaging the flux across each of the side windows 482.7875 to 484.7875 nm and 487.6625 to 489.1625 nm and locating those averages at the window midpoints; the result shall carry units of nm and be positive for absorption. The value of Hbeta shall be 0.23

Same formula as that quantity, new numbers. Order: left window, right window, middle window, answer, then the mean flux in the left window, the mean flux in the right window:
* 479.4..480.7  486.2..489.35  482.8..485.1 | 0.01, 25.3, 23.5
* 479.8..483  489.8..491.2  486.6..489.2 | 0.05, 25.2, 24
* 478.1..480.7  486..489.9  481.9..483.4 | -0.01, 25.4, 23.5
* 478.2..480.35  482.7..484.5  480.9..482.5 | -0.04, 25.4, 24.2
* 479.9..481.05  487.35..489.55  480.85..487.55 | 0.25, 24.8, 24.5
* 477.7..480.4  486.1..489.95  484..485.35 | -0.01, 25.4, 23.7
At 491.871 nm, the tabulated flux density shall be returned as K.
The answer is 23.47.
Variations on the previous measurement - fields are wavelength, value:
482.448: 22.61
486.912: 22.28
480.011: 23.98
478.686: 26.98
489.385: 24.75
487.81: 24.13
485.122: 24.22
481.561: 24.57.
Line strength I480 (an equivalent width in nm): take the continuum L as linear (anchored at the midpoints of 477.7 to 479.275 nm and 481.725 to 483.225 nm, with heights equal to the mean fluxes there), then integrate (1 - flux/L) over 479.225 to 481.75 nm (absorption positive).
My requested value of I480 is 0.02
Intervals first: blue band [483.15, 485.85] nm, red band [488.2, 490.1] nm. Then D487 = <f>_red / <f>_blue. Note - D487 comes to 1.0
